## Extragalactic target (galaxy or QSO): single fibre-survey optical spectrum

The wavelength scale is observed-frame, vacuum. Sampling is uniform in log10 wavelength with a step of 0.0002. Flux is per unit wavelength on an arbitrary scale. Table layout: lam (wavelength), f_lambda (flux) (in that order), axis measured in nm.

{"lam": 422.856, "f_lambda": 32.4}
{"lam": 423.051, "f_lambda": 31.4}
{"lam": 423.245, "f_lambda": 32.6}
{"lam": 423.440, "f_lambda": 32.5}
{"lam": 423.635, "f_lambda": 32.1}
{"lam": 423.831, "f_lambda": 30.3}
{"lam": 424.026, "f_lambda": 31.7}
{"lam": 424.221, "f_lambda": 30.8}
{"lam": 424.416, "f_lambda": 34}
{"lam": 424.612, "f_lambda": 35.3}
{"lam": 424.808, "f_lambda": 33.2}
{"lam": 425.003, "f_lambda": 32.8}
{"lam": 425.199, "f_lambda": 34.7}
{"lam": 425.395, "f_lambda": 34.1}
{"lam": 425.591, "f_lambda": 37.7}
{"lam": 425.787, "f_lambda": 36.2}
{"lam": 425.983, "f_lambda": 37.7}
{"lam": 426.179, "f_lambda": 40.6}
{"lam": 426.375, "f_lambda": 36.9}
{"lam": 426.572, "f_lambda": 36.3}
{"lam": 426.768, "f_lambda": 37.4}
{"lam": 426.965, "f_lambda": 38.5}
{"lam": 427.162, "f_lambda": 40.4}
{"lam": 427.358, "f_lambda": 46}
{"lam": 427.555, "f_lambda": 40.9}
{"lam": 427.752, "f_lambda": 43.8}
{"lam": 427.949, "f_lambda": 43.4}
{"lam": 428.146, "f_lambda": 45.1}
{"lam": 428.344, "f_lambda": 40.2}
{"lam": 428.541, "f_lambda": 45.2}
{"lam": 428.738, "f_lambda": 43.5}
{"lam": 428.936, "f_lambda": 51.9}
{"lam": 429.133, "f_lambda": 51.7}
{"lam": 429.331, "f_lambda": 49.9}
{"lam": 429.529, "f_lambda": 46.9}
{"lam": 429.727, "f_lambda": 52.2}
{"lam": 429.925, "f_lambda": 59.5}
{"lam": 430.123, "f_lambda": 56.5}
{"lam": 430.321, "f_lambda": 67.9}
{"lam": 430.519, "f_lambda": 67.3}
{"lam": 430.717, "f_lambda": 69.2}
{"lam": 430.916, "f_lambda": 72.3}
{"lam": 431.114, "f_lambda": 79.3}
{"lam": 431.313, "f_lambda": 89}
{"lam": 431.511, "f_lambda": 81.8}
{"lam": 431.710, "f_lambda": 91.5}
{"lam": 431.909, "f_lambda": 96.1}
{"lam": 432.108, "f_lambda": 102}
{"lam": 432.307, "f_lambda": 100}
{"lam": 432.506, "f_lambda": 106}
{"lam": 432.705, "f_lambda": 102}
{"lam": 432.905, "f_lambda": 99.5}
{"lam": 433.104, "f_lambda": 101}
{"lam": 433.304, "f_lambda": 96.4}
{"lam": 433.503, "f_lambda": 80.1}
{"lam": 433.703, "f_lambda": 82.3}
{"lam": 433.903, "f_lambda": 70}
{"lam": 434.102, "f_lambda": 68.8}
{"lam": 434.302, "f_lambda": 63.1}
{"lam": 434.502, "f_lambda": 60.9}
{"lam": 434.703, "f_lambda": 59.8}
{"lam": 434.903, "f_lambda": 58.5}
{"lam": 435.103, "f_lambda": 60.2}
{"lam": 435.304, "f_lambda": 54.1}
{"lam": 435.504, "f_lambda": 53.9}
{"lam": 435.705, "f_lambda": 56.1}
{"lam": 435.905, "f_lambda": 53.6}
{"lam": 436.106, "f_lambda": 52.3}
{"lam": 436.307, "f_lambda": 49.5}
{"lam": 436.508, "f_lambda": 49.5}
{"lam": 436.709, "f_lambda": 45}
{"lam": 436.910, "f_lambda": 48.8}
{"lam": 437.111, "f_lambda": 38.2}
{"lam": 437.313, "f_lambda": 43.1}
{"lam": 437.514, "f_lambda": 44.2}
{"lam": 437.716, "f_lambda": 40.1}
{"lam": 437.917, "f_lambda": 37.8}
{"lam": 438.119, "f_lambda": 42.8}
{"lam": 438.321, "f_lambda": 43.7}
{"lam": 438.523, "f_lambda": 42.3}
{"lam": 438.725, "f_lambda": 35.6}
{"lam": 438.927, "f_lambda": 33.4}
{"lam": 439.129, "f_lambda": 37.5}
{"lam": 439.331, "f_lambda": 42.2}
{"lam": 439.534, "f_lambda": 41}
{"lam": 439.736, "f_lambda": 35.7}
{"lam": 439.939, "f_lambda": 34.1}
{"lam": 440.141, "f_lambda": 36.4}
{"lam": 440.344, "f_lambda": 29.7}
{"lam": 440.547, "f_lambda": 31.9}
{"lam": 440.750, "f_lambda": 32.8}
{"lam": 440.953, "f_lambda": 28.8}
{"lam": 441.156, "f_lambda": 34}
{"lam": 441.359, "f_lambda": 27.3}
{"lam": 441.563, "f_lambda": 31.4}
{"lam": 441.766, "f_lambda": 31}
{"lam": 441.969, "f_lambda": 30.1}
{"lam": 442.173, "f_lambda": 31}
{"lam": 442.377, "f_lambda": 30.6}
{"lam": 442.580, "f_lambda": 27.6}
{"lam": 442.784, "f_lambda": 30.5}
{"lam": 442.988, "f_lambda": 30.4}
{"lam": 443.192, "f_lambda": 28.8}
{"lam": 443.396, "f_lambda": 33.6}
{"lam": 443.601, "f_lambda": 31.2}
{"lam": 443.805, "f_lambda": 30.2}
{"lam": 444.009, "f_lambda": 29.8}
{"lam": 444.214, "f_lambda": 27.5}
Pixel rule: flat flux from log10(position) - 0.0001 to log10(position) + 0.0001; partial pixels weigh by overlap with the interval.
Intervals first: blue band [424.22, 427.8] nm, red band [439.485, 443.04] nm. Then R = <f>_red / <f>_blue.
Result 0.9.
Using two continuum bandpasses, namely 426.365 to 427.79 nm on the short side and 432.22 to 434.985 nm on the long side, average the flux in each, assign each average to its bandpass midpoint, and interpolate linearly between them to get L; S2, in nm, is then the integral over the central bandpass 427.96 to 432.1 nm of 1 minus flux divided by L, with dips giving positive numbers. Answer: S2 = -0.22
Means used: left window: 40.1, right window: 82.1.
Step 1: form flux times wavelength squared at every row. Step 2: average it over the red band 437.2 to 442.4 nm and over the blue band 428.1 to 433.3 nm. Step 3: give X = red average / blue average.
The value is 0.51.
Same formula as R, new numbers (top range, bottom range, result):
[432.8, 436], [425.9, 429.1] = 1.67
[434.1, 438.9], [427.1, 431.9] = 0.85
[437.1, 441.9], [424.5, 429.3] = 0.90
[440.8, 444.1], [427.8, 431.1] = 0.56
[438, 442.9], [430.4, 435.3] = 0.42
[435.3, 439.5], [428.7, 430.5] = 0.82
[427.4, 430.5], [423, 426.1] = 1.48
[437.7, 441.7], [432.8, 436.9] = 0.55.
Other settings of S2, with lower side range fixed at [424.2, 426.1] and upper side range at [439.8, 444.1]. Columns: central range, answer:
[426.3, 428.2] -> -0.36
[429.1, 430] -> -0.48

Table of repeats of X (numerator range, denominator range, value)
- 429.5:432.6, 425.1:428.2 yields 2.03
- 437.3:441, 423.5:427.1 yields 1.14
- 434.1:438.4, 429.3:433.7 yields 0.64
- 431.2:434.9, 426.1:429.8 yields 2.00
